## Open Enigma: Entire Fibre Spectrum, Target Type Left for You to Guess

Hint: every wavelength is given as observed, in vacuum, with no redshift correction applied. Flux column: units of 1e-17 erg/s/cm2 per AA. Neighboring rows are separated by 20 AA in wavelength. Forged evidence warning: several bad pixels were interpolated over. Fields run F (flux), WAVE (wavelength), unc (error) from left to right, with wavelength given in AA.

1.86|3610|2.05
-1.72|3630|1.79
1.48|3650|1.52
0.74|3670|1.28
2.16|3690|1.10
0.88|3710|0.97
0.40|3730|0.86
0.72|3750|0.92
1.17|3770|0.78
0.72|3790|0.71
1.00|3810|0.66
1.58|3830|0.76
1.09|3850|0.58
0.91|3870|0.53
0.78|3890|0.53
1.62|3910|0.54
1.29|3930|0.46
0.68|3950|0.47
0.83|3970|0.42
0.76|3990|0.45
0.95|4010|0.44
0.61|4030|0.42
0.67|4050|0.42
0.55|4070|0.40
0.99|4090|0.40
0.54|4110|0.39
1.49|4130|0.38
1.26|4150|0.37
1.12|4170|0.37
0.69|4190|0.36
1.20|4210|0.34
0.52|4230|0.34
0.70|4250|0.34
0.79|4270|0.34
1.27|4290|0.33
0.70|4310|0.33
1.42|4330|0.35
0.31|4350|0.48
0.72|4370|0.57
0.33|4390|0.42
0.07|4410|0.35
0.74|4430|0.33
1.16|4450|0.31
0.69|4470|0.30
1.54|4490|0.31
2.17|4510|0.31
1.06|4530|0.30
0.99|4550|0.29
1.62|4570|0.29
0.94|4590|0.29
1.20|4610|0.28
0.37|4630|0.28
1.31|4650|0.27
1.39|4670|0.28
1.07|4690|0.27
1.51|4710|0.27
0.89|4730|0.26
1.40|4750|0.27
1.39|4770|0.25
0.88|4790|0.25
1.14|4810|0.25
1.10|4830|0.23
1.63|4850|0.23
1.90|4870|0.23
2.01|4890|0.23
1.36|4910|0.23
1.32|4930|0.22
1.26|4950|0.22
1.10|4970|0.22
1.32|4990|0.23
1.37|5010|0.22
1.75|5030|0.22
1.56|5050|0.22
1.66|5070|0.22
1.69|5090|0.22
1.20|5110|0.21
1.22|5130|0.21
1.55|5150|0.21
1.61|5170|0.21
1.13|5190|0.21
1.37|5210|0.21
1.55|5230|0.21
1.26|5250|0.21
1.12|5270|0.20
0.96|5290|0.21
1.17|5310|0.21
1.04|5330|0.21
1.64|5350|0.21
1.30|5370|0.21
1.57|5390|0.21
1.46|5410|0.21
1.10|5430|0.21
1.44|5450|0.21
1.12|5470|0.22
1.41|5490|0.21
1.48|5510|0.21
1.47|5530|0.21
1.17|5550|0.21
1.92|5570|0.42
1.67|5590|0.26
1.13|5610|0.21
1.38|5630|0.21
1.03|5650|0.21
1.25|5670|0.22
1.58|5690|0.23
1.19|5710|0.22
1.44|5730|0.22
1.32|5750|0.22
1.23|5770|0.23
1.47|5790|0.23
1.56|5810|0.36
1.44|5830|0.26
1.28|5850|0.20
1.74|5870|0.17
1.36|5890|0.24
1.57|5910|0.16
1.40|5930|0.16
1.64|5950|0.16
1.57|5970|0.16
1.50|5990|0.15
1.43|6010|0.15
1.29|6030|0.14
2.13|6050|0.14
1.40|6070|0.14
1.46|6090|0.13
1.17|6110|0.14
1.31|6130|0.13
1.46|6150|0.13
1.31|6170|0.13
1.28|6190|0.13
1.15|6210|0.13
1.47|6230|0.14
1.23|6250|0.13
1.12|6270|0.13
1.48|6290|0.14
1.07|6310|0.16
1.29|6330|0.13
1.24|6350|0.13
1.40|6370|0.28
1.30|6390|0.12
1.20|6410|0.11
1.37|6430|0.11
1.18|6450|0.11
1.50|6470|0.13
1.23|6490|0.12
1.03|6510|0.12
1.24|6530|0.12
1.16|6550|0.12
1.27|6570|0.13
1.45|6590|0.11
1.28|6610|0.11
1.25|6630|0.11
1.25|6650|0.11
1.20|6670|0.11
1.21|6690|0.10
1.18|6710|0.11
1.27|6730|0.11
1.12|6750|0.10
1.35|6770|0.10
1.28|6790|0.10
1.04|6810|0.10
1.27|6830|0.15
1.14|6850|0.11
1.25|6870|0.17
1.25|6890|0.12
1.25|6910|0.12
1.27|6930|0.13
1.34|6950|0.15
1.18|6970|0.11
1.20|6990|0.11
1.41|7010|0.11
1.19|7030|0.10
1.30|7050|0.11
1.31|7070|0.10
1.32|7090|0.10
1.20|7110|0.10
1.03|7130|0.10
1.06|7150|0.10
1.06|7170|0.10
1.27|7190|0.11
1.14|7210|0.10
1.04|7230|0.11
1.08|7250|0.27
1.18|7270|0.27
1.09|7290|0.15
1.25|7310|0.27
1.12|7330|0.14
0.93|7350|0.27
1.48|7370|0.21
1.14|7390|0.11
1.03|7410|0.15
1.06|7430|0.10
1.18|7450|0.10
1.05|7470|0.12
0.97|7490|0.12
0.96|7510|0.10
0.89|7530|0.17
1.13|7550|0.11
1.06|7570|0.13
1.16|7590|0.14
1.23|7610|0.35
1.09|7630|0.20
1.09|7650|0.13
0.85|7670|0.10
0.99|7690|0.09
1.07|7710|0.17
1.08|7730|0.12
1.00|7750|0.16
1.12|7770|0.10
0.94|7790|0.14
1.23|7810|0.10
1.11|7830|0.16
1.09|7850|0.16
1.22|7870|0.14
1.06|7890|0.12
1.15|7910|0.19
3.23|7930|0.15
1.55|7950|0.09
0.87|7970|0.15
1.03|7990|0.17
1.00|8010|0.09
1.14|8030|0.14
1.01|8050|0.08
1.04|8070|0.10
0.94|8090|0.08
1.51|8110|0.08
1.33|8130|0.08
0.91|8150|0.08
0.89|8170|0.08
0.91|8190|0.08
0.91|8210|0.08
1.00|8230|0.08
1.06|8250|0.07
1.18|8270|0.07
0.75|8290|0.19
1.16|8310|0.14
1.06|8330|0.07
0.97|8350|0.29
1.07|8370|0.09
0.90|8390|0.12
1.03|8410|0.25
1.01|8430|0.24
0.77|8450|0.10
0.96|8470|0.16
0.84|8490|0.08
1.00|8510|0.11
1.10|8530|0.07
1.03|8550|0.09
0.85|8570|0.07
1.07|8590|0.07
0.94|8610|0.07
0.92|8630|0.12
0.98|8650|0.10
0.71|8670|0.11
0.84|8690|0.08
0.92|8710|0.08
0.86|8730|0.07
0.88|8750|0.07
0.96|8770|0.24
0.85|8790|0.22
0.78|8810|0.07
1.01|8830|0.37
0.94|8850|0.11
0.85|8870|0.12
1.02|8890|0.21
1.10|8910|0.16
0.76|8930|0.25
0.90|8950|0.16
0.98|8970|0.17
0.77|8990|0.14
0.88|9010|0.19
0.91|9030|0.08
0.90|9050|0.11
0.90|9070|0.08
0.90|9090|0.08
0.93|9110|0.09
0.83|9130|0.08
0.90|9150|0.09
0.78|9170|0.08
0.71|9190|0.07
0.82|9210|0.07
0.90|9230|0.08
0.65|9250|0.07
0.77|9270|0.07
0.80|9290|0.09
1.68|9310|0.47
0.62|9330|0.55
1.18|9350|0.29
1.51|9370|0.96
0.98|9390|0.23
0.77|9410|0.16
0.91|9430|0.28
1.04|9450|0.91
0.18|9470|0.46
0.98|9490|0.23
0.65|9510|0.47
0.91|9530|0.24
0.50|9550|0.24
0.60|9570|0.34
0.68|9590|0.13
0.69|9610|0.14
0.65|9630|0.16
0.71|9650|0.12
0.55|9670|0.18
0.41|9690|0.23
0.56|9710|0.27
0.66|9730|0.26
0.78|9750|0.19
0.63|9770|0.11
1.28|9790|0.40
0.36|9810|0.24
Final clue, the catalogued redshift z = 0.207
